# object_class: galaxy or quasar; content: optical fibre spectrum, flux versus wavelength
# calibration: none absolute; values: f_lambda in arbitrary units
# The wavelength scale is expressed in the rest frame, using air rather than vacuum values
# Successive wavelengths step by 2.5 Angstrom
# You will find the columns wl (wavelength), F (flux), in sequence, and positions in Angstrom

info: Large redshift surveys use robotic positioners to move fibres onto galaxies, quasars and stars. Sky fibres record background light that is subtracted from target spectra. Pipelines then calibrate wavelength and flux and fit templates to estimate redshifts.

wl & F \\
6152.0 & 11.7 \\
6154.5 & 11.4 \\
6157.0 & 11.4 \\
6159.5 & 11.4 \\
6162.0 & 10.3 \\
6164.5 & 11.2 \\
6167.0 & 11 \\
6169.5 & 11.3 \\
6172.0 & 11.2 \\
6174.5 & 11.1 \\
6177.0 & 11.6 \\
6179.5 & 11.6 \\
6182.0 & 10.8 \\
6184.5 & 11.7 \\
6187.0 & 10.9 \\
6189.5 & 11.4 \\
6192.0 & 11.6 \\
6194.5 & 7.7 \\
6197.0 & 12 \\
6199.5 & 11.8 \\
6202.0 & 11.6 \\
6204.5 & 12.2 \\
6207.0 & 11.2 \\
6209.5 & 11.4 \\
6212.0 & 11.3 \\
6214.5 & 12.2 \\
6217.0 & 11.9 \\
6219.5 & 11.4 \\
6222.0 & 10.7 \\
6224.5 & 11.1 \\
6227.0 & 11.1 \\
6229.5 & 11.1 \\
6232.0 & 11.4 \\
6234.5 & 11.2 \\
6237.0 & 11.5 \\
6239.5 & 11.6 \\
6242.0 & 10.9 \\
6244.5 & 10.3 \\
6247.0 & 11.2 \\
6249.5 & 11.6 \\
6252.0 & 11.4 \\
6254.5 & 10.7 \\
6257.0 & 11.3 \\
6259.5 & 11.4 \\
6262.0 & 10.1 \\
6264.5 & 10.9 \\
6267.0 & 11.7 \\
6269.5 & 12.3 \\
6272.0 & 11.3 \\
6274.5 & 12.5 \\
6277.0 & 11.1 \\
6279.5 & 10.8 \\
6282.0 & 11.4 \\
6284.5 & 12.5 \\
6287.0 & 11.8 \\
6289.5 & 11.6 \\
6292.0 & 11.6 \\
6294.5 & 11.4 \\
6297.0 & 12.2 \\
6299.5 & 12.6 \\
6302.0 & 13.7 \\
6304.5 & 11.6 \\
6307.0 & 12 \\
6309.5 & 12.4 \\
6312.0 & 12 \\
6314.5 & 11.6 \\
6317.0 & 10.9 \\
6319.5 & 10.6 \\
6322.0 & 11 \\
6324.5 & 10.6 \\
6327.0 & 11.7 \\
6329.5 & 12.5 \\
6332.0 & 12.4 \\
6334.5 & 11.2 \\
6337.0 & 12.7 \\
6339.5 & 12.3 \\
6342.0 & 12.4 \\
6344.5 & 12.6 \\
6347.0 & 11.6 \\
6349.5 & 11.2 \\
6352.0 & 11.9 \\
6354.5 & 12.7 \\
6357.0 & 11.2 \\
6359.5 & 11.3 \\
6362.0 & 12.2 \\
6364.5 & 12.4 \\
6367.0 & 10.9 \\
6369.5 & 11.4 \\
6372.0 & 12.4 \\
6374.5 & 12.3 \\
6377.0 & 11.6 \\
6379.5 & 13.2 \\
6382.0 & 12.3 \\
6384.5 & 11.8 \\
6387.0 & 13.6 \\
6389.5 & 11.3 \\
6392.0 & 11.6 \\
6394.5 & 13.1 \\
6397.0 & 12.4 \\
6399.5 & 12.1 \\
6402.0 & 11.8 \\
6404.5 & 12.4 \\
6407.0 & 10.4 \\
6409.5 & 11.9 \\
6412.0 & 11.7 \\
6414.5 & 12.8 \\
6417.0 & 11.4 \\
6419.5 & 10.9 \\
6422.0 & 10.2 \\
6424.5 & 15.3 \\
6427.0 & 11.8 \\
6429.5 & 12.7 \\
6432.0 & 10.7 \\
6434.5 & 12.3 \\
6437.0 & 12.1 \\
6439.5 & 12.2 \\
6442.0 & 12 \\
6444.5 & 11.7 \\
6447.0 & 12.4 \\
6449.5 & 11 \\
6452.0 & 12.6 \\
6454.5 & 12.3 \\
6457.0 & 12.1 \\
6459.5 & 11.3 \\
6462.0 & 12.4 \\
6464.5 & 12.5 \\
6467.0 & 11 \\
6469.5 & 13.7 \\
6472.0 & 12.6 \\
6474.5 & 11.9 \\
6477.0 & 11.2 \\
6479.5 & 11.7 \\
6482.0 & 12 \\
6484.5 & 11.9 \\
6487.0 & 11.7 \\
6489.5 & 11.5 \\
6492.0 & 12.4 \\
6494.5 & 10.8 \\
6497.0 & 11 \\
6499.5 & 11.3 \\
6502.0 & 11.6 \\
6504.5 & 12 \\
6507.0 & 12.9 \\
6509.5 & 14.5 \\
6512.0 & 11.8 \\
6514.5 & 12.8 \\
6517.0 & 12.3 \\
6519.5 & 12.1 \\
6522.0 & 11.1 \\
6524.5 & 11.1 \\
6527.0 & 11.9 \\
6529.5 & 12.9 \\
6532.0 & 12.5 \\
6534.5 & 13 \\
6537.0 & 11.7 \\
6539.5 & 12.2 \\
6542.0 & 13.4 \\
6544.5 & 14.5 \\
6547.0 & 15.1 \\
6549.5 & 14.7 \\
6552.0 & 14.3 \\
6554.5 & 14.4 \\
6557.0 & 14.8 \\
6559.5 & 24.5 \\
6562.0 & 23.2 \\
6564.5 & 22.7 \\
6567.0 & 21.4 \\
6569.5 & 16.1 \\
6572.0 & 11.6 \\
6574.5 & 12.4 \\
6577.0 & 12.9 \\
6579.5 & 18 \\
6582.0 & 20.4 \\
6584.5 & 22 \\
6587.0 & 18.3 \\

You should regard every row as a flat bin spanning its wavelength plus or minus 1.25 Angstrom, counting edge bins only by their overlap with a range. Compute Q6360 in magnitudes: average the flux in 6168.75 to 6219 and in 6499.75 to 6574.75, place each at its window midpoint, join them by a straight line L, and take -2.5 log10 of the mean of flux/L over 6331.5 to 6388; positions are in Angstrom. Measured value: 0.06 mag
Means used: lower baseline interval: 11.3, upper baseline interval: 14.3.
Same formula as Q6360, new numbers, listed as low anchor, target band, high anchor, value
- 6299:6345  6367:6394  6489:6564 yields 0.02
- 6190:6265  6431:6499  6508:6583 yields 0.17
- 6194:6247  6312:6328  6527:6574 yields 0.13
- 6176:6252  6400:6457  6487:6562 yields 0.06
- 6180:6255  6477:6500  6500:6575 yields 0.19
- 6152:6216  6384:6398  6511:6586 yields 0.09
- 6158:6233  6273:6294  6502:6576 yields 0.04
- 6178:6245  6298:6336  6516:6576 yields 0.05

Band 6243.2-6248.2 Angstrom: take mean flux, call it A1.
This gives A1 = 10.7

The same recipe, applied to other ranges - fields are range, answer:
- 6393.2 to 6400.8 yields 12.5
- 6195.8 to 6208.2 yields 11.8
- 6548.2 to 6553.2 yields 14.5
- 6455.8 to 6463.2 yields 11.9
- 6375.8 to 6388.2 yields 12.5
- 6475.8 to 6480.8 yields 11.5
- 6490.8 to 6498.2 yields 11.4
